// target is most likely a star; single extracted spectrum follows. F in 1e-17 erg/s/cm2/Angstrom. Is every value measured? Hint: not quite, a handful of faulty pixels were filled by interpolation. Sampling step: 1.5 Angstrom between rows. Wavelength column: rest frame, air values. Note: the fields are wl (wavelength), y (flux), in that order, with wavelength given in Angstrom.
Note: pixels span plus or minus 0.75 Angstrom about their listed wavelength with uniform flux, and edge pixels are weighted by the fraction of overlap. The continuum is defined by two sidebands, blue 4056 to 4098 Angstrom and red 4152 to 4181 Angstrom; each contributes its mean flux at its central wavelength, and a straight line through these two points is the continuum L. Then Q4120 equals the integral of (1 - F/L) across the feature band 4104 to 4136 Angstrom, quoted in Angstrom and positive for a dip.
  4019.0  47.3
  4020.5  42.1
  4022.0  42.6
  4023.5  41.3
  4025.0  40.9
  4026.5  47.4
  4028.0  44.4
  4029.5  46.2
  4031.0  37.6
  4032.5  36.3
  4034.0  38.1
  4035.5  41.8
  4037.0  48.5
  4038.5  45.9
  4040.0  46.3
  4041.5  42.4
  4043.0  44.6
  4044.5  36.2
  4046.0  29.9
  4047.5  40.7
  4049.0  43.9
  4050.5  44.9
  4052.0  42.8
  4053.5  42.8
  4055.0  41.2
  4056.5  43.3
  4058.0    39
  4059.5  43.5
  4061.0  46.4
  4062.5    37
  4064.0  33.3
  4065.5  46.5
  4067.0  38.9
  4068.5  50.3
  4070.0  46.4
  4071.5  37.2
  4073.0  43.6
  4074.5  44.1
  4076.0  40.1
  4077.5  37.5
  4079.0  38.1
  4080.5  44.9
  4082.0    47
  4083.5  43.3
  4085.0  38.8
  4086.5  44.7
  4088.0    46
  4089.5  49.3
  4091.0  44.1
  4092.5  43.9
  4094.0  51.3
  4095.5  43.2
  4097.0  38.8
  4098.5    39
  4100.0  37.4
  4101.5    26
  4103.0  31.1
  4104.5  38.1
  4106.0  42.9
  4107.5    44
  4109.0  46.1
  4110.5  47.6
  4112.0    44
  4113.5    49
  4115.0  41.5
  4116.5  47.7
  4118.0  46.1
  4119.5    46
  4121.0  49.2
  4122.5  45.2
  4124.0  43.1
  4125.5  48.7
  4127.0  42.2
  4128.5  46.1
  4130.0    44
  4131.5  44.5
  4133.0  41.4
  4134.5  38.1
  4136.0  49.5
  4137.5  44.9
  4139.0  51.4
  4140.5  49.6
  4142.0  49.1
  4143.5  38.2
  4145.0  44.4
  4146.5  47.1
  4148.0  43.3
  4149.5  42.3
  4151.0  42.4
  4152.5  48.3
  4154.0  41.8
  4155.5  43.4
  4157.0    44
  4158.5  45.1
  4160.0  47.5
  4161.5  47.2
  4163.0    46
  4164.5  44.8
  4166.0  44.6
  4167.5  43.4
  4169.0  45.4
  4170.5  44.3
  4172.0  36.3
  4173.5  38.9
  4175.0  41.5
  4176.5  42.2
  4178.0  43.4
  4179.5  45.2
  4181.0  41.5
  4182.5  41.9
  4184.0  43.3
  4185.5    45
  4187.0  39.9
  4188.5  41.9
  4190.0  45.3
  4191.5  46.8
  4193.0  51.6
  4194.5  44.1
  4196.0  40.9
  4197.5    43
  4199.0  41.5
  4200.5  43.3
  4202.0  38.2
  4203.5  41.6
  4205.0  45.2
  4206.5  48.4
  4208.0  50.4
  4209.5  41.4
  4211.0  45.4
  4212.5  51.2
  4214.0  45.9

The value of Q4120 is -1.06 Angstrom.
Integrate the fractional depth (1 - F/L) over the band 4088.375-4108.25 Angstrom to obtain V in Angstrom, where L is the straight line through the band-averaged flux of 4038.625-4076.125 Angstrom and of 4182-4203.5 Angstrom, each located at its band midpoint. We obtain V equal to 0.7 Angstrom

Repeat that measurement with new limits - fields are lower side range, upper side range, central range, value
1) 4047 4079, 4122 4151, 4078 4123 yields 0.35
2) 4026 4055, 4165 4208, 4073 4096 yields -0.71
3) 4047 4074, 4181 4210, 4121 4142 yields -1.18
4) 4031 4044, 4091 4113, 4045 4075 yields 0.24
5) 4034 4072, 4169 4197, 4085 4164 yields -2.72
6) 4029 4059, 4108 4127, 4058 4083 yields 0.63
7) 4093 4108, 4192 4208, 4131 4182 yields -2.67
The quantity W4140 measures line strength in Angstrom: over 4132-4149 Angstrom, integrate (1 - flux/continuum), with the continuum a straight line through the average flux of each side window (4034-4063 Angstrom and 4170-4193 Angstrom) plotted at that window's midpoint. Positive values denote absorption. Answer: -1.02 Angstrom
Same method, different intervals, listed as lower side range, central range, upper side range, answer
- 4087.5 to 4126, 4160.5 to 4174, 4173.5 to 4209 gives 0.0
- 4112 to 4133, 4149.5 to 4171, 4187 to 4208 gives 0.0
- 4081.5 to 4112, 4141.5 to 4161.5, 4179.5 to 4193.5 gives -0.5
